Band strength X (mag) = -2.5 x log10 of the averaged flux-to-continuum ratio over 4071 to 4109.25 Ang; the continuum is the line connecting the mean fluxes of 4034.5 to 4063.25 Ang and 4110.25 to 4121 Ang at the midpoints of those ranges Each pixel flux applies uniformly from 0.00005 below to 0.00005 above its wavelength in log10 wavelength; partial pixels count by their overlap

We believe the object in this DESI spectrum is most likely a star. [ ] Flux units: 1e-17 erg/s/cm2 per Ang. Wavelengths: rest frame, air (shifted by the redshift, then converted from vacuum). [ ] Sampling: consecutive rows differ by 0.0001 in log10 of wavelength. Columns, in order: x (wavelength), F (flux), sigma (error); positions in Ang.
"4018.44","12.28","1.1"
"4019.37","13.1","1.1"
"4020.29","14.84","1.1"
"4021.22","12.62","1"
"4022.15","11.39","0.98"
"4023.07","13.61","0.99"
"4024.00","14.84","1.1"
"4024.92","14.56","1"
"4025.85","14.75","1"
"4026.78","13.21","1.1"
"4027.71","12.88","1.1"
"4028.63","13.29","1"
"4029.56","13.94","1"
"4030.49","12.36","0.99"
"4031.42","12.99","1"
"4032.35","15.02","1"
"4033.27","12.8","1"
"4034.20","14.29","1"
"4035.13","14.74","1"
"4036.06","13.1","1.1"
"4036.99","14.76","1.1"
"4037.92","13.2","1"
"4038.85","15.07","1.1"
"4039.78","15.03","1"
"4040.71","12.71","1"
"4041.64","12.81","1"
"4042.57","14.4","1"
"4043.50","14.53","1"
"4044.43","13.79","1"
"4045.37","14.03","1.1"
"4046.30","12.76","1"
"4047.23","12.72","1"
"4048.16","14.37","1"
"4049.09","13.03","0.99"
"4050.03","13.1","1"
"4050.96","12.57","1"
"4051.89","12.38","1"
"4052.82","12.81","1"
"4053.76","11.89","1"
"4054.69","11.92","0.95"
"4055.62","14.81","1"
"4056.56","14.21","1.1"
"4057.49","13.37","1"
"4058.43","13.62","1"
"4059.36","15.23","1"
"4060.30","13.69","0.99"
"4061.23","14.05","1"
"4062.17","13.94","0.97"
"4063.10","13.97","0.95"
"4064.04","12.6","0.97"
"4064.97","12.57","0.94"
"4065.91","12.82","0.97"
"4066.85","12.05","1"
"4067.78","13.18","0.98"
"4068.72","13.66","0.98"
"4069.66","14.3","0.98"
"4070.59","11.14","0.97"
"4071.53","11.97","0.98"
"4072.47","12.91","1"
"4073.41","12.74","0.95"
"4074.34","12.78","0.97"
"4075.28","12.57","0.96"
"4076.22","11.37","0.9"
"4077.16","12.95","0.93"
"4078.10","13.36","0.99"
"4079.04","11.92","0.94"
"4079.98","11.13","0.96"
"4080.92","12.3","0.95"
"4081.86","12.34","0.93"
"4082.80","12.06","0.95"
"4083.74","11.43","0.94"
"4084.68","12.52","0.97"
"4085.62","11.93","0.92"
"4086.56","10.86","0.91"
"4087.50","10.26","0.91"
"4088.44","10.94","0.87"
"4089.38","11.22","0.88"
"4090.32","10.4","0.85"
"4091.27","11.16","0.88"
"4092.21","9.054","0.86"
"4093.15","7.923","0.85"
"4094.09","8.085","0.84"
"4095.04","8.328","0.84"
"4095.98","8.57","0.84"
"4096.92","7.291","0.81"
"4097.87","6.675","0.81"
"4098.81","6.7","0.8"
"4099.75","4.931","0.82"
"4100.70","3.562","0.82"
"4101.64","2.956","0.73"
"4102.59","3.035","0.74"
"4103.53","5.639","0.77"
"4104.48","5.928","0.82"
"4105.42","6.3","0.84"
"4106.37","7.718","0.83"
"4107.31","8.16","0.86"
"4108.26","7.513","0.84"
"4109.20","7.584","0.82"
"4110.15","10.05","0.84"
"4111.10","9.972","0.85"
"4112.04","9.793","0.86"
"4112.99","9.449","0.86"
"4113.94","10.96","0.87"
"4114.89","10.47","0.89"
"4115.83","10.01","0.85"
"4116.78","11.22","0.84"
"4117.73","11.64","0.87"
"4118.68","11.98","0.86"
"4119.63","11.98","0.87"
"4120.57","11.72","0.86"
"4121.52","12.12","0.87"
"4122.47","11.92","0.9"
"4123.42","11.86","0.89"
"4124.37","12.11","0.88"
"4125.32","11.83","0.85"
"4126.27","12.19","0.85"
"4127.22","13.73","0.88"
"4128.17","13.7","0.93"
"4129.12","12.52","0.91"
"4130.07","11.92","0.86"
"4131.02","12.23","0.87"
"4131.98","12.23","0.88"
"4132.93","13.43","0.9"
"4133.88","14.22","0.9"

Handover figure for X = 0.26 mag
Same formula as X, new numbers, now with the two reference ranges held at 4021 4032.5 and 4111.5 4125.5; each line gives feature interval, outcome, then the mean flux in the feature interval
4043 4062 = -0.05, 13.5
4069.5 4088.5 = 0.01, 12.1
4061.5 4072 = -0.04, 12.9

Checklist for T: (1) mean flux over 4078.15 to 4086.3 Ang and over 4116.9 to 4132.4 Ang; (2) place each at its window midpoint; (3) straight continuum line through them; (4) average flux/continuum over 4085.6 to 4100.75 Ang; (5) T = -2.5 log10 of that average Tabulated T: 0.348 mag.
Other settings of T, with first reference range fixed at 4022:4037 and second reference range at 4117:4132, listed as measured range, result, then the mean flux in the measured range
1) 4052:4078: 0.01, 13.1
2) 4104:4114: 0.43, 8.39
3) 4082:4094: 0.19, 10.8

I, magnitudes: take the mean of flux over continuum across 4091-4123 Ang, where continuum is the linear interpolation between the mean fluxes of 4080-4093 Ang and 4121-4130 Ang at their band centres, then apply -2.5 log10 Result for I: 0.359 mag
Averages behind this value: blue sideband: 11.2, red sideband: 12.4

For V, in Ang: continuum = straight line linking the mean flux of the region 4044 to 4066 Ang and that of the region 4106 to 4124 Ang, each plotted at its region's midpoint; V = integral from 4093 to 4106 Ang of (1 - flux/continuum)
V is 5.9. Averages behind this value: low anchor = 13.3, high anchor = 10.4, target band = 6.1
